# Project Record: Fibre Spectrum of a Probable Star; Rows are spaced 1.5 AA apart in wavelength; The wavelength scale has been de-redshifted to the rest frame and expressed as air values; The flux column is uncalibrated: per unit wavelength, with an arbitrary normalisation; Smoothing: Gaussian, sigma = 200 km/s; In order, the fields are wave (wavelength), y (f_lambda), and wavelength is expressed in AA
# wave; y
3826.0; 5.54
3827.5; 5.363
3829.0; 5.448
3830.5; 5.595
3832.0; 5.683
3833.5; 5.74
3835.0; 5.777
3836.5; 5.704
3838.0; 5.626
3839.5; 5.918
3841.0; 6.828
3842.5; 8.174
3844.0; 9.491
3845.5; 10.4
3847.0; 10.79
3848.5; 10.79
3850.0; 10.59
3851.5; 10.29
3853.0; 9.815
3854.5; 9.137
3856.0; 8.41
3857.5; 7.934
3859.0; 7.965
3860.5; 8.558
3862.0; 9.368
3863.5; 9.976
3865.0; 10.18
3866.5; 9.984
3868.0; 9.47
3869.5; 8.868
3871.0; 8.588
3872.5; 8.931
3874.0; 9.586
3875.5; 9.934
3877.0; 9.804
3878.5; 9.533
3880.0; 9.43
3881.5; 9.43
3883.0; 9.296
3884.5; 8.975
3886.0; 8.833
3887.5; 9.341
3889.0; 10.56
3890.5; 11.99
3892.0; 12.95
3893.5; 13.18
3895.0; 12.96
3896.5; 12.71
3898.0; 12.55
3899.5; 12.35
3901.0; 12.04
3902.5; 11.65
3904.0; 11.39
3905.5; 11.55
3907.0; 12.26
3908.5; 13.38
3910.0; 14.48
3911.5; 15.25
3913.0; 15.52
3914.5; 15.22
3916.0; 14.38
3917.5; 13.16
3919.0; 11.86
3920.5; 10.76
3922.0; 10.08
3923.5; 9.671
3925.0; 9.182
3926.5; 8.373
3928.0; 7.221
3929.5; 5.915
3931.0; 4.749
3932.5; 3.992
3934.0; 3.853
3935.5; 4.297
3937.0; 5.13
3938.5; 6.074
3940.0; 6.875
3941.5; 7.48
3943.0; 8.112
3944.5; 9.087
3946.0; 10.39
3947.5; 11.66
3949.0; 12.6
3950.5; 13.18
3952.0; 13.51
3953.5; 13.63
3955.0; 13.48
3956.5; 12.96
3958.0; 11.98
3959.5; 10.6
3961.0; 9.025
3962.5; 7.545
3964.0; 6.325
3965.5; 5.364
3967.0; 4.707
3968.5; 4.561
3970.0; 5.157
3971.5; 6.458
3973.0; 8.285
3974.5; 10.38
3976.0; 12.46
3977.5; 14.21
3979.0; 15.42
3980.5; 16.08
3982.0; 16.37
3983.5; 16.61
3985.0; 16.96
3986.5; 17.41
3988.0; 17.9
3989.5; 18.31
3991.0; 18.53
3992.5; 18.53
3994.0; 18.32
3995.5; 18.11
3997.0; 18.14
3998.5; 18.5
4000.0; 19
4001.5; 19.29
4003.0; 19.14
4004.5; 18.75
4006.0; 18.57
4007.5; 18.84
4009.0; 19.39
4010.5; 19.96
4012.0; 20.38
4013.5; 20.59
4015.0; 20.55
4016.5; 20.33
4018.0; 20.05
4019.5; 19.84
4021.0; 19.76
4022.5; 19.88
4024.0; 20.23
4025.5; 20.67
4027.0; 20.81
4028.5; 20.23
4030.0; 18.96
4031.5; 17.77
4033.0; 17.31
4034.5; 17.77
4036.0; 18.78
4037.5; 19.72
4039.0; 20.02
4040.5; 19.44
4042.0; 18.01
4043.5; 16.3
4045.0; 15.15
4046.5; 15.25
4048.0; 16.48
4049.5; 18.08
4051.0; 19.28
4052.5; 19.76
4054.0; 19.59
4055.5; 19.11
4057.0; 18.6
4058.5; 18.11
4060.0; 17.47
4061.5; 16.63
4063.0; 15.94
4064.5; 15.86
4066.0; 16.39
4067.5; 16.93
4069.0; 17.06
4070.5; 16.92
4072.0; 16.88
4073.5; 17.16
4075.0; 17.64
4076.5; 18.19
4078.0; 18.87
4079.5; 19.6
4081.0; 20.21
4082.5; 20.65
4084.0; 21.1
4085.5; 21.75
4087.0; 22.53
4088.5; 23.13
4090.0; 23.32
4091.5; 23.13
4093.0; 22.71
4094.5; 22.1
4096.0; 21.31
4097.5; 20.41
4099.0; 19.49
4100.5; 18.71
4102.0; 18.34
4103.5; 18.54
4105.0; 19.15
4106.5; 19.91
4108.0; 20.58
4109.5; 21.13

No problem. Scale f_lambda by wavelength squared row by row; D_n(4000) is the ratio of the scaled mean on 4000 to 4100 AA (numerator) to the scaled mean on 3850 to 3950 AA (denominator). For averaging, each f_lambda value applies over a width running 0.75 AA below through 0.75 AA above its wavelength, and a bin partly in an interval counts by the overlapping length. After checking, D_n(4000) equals 2.1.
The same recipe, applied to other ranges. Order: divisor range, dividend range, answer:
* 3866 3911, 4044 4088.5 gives 1.83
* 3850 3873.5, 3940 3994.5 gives 1.37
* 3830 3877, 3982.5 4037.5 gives 2.40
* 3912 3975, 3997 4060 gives 2.17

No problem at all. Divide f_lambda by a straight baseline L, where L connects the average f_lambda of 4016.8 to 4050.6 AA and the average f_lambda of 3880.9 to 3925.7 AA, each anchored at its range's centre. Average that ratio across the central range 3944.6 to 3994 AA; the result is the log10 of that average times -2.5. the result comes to 0.25 mag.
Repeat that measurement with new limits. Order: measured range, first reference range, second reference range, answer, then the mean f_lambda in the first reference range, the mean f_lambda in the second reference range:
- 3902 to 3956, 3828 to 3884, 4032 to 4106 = 0.166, 8.56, 18.9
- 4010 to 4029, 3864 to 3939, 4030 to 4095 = -0.225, 10.2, 18.7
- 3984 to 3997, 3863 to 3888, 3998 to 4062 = -0.095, 9.42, 18.9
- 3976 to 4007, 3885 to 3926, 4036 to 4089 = -0.132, 12.2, 18.4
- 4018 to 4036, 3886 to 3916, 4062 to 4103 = -0.119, 12.6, 19.5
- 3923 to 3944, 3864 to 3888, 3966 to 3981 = 0.415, 9.39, 9.59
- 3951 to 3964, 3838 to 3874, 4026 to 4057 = 0.242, 9.09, 18.4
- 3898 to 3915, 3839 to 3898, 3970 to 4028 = -0.093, 9.77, 17.6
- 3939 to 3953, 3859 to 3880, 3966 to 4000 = 0.224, 9.39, 14.2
